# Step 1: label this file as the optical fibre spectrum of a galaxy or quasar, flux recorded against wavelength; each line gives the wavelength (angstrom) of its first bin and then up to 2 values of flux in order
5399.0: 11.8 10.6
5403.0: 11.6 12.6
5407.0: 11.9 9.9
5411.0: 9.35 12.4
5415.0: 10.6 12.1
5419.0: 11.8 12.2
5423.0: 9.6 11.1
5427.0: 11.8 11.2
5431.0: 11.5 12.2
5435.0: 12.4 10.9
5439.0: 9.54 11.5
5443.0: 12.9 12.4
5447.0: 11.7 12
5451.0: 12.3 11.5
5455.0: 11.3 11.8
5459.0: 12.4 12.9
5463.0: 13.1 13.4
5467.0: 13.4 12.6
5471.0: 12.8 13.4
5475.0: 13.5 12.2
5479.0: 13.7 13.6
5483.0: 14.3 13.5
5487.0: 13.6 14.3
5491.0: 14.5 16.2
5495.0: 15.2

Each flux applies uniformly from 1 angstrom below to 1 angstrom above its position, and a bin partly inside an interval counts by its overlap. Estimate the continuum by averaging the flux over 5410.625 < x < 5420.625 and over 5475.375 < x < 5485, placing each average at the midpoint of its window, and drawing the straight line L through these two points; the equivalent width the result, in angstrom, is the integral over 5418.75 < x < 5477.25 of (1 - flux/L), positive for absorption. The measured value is 1.9 angstrom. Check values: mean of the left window 11.4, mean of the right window 13.5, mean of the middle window 12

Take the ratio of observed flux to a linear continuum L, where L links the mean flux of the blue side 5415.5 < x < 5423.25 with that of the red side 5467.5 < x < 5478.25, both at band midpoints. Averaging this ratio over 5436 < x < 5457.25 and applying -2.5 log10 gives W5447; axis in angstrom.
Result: 0.06 mag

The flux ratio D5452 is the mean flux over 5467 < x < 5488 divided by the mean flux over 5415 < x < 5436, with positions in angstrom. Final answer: 1.15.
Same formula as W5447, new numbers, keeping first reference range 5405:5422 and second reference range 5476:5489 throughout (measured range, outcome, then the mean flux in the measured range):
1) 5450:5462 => 0.06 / 12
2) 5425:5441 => 0.06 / 11.4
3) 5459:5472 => 0.00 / 13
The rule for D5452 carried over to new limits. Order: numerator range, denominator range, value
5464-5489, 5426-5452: 1.14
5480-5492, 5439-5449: 1.18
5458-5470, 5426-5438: 1.11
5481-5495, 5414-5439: 1.27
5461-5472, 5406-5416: 1.20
